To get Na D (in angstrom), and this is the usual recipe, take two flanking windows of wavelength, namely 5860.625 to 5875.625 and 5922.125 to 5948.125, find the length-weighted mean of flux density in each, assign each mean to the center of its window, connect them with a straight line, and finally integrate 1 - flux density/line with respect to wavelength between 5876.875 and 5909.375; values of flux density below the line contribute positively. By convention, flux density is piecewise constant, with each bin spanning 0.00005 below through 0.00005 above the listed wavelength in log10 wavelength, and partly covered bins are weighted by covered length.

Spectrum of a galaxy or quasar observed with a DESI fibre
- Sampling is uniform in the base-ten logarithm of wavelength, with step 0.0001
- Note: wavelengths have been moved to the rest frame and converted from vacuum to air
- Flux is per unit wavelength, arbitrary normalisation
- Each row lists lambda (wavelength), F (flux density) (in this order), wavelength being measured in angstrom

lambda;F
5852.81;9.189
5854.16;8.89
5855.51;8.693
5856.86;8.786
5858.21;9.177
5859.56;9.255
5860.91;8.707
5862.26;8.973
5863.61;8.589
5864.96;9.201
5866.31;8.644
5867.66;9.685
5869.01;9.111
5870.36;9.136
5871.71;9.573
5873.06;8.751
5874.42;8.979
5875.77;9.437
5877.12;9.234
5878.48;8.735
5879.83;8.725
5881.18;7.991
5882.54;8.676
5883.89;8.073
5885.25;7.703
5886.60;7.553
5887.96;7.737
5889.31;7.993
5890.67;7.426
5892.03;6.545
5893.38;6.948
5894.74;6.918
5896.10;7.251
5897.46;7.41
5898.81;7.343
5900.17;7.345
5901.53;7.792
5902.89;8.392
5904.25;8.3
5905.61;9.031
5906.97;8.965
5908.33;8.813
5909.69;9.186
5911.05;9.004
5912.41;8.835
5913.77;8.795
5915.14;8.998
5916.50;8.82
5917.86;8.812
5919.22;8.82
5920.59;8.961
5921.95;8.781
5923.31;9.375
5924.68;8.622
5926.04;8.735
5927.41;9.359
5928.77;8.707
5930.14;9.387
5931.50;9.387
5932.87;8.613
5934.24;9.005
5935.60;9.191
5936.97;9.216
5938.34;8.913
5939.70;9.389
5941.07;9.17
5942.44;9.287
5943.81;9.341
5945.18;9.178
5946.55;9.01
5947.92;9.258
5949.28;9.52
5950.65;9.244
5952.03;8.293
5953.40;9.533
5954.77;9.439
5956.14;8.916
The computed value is 4.0 angstrom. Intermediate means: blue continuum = 9.06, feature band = 7.95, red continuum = 9.1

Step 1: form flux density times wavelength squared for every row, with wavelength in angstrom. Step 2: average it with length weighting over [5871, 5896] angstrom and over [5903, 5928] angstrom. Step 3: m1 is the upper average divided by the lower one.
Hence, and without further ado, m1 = 1.10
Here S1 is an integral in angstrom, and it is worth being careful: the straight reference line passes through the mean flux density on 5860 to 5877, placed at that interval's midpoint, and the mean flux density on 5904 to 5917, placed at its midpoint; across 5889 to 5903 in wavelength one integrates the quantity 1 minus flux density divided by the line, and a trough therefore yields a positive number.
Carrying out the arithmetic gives 2.5 angstrom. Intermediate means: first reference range 9.08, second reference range 8.89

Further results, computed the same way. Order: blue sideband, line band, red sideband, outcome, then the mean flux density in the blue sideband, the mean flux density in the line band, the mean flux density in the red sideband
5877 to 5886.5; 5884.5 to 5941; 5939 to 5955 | 2.0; 8.35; 8.46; 9.22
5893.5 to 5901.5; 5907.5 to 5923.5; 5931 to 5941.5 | -1.6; 7.27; 8.92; 9.1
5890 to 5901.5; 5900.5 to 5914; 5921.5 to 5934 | -1.4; 7.19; 8.67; 9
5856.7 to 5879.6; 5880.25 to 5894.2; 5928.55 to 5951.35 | 2.2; 9.06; 7.68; 9.17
